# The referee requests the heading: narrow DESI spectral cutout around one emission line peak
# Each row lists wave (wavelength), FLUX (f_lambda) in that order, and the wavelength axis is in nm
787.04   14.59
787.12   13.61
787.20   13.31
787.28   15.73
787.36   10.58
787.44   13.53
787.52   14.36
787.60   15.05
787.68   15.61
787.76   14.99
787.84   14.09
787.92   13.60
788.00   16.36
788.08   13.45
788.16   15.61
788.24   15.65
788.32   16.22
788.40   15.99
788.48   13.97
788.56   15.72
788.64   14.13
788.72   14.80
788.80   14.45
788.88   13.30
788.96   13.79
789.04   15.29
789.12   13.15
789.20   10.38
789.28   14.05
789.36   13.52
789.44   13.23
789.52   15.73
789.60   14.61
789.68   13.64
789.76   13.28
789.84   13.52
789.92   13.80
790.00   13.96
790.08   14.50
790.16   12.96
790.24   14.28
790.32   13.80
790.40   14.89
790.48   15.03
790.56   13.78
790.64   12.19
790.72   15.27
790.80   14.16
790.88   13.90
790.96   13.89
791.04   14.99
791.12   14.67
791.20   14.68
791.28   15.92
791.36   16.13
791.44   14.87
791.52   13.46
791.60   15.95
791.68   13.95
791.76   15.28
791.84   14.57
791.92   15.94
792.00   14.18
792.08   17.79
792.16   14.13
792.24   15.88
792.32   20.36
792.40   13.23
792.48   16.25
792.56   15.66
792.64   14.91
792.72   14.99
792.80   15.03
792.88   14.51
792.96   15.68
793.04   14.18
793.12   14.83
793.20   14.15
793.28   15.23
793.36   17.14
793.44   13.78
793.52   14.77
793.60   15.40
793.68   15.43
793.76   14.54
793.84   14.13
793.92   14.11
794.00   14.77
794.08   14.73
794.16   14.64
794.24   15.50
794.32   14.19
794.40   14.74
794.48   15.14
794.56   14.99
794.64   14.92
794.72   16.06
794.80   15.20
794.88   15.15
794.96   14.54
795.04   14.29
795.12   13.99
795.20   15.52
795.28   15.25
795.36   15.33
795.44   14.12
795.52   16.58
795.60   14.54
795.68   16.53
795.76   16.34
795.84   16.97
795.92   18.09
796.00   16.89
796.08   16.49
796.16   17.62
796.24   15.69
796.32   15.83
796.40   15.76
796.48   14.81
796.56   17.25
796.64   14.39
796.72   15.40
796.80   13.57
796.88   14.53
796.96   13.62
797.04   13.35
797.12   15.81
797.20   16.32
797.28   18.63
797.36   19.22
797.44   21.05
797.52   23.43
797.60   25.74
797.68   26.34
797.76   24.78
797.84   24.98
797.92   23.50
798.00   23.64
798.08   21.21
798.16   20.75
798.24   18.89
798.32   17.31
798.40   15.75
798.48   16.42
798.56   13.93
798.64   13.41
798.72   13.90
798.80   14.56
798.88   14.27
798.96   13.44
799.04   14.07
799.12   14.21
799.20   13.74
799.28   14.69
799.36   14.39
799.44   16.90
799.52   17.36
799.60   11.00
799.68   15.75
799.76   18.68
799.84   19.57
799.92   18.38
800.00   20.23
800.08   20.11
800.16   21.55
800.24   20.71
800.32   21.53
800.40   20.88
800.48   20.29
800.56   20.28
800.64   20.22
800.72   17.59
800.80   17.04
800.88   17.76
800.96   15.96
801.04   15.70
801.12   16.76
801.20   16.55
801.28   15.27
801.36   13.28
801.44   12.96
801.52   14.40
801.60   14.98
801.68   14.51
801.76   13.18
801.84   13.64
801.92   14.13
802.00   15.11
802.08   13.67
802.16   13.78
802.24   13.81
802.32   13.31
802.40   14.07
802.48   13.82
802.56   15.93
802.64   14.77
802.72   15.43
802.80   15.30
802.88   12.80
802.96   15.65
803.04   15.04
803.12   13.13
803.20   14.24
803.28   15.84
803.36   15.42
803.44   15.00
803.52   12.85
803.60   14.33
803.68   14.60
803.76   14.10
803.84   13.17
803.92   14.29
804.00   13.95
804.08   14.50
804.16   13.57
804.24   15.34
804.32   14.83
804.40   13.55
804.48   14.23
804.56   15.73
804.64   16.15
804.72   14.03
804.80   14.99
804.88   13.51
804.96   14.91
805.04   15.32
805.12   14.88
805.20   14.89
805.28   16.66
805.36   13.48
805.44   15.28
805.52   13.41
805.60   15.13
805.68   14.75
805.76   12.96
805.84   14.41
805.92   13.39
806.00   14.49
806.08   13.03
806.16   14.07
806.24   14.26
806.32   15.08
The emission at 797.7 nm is H-alpha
